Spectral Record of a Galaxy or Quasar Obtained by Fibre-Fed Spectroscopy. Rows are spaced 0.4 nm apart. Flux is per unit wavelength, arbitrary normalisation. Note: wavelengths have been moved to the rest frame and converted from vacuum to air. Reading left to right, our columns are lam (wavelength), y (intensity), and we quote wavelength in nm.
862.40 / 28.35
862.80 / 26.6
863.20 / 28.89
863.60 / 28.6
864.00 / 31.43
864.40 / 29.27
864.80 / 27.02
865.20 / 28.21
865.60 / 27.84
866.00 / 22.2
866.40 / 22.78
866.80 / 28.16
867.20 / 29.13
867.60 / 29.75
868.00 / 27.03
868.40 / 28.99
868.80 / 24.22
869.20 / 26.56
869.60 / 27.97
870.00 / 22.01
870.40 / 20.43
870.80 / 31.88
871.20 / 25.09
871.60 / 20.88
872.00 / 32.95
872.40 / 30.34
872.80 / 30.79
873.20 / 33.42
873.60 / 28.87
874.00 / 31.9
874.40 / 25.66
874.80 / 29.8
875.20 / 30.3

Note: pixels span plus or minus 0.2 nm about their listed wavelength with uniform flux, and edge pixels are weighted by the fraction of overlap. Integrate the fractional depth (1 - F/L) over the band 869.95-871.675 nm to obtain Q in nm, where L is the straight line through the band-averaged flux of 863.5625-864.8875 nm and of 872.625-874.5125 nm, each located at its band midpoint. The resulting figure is 0.32 nm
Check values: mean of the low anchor 29.3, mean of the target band 24.5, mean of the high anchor 30.3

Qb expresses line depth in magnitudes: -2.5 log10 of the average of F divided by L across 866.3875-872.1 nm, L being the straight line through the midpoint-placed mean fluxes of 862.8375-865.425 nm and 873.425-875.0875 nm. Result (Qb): 0.09 mag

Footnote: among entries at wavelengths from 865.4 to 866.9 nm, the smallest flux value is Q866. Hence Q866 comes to 22.2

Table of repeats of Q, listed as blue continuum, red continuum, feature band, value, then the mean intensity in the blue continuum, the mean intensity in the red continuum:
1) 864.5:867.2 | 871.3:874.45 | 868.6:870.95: 0.23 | 26.4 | 29.4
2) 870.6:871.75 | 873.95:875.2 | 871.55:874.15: -0.26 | 26.2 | 29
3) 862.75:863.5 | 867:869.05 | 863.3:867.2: 0.08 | 28.1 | 27.8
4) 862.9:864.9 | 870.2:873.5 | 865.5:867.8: 0.17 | 29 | 28.2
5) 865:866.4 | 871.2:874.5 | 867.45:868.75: -0.06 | 25.6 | 29.2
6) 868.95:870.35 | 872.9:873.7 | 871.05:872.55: 0.08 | 24.9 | 31.4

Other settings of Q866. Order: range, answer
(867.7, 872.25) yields 20.43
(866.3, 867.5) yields 22.78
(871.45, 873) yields 20.88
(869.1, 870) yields 22.01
